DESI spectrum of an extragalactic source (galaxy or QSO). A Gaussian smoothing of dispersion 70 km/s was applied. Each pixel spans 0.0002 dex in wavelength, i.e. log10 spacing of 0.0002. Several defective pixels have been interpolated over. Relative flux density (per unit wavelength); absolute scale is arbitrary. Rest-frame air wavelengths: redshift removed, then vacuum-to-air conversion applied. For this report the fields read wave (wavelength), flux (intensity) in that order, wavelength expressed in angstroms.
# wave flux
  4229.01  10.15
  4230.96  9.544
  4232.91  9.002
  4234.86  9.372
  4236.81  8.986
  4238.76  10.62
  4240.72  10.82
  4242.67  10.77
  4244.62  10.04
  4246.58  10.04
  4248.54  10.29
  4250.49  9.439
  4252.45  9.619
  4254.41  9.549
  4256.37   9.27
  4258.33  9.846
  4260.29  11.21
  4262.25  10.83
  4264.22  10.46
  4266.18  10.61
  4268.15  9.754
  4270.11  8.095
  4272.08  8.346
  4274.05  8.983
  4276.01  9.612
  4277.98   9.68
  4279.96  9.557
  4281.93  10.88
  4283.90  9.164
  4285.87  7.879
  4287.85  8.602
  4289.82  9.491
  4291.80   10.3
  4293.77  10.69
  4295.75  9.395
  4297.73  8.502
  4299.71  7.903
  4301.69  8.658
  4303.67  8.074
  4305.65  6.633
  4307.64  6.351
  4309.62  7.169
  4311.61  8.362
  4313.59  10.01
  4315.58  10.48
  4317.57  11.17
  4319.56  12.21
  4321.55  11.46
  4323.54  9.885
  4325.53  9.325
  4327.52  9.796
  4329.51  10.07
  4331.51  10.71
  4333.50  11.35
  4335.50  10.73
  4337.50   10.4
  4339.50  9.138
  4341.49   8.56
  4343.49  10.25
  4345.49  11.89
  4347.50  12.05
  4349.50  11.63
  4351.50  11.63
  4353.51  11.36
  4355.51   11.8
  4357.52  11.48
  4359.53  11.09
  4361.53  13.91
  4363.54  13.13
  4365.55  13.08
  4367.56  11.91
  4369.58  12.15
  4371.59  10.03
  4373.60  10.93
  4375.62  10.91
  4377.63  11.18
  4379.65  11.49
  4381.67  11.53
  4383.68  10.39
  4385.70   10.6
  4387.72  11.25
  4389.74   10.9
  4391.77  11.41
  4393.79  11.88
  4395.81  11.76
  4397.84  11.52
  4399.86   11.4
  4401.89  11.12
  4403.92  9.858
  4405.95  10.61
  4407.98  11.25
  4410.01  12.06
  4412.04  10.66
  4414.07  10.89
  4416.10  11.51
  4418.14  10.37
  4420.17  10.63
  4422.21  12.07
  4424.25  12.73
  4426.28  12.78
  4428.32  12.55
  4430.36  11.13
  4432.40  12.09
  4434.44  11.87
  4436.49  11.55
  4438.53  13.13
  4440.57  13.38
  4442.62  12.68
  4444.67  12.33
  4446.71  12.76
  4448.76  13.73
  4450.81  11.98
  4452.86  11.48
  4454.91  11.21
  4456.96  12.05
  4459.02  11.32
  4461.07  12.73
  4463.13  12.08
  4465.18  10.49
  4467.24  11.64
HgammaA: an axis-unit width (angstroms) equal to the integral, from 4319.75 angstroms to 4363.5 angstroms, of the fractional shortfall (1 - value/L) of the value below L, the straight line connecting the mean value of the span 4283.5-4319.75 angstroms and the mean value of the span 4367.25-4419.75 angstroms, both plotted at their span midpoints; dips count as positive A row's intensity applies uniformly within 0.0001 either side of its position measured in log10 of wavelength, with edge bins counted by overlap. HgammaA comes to -4.7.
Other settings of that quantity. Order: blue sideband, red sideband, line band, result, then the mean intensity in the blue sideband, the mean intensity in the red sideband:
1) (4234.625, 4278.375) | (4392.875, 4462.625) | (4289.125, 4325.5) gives 4.1 angstroms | 9.85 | 11.8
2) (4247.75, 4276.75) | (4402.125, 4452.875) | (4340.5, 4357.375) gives -0.5 angstroms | 9.73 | 11.8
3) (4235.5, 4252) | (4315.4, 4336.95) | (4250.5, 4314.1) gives 7.2 angstroms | 10.1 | 10.7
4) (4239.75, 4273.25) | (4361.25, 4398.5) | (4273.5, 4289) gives 1.4 angstroms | 9.93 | 11.5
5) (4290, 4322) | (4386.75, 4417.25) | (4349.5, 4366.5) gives -3.1 angstroms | 9.18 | 11.2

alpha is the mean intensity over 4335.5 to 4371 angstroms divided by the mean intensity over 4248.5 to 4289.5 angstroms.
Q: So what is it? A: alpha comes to 1.20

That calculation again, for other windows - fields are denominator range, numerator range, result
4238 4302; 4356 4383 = 1.21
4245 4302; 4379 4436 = 1.19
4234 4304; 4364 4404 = 1.18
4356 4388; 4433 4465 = 1.06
